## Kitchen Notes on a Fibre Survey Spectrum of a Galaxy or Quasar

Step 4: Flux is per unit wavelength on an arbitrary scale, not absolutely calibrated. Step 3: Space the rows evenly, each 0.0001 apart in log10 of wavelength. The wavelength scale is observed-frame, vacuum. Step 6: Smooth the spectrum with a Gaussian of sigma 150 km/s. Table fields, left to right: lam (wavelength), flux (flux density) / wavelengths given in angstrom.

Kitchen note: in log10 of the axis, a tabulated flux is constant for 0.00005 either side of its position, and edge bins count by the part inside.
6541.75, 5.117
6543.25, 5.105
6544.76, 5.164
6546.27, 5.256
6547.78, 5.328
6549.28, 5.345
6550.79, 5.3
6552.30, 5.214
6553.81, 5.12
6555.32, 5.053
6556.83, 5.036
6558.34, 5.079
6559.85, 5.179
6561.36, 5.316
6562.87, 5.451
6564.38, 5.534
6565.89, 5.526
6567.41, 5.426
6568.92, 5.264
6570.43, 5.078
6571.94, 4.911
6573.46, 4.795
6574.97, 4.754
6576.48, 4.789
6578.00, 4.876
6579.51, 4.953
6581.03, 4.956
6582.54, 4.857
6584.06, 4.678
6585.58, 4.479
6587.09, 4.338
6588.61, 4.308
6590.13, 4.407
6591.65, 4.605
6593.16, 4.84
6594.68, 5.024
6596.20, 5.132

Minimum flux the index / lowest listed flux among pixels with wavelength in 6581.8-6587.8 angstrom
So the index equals 4.338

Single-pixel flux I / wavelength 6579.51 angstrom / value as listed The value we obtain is 4.953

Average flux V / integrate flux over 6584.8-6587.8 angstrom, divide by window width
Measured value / 4.42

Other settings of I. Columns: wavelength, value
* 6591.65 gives 4.605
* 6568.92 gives 5.264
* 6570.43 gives 5.078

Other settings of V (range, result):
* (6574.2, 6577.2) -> 4.78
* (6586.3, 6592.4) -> 4.41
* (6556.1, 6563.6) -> 5.21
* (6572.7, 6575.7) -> 4.78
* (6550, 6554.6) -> 5.21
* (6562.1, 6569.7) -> 5.44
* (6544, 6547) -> 5.2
